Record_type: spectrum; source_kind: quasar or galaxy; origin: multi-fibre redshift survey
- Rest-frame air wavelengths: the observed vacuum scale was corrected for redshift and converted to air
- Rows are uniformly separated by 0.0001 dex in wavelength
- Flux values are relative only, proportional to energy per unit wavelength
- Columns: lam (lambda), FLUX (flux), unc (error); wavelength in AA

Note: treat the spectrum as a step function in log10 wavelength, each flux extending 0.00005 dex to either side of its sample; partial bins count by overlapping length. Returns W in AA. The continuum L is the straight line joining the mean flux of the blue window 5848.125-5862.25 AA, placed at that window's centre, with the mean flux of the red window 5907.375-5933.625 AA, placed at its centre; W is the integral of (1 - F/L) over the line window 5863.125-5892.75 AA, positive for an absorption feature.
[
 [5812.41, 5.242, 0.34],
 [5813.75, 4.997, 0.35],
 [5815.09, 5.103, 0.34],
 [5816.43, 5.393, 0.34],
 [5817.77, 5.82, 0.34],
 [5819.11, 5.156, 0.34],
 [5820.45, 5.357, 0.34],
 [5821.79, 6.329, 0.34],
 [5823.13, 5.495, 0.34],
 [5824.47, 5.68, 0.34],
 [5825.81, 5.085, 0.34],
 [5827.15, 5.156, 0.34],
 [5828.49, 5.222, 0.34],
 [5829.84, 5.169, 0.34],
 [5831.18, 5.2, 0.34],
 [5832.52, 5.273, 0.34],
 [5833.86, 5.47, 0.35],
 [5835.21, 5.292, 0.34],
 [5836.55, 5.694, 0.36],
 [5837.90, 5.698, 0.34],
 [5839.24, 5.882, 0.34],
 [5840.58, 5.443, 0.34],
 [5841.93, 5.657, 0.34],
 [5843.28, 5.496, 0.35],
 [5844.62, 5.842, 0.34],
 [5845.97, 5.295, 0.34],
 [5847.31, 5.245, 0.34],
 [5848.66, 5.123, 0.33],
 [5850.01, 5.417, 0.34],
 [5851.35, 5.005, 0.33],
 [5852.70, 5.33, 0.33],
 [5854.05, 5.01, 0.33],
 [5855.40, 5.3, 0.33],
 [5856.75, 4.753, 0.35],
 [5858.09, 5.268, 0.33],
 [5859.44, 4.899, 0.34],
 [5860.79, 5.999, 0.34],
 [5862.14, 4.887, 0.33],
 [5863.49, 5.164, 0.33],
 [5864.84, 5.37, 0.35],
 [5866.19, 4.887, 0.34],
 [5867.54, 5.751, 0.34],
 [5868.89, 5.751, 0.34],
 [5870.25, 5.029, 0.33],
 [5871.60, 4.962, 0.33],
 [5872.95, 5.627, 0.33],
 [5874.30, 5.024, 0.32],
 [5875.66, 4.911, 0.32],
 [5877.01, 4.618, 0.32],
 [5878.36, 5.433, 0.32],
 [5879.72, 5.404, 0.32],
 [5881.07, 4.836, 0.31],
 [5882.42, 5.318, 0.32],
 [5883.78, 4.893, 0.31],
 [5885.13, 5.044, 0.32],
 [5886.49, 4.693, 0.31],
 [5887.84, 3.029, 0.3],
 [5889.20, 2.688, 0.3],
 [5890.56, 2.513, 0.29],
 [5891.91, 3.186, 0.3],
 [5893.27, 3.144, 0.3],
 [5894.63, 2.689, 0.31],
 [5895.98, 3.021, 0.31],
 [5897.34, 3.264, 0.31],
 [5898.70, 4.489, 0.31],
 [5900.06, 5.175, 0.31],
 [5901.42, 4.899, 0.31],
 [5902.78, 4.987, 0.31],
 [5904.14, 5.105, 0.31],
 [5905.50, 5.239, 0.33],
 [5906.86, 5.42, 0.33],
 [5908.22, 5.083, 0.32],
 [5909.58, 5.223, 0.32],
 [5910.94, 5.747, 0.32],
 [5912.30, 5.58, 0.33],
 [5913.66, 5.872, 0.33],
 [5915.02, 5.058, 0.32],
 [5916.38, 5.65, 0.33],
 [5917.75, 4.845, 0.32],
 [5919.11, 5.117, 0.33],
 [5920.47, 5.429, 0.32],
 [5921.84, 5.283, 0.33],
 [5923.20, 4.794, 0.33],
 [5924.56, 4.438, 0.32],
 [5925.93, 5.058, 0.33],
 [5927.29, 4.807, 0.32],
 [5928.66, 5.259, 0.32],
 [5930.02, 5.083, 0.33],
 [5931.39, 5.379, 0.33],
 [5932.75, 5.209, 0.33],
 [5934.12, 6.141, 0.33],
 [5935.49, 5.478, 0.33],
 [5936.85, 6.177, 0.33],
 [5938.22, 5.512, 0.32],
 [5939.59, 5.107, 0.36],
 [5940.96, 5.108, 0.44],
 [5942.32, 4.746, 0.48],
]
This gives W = 2.7 AA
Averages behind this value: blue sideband 5.19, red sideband 5.21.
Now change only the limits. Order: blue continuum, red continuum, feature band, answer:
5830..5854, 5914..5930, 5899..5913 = -0.20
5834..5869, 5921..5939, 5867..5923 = 5.89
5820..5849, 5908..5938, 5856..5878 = 0.91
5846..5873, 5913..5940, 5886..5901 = 5.15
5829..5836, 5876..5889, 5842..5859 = -0.60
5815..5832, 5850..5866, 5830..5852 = -0.58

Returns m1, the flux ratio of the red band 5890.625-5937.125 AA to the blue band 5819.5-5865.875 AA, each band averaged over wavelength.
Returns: 0.9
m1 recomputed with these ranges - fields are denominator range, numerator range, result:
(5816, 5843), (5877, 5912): 0.81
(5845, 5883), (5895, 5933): 0.96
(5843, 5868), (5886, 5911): 0.79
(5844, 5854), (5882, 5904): 0.75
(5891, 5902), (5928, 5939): 1.50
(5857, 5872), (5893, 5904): 0.77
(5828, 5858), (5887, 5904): 0.68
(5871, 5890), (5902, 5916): 1.13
